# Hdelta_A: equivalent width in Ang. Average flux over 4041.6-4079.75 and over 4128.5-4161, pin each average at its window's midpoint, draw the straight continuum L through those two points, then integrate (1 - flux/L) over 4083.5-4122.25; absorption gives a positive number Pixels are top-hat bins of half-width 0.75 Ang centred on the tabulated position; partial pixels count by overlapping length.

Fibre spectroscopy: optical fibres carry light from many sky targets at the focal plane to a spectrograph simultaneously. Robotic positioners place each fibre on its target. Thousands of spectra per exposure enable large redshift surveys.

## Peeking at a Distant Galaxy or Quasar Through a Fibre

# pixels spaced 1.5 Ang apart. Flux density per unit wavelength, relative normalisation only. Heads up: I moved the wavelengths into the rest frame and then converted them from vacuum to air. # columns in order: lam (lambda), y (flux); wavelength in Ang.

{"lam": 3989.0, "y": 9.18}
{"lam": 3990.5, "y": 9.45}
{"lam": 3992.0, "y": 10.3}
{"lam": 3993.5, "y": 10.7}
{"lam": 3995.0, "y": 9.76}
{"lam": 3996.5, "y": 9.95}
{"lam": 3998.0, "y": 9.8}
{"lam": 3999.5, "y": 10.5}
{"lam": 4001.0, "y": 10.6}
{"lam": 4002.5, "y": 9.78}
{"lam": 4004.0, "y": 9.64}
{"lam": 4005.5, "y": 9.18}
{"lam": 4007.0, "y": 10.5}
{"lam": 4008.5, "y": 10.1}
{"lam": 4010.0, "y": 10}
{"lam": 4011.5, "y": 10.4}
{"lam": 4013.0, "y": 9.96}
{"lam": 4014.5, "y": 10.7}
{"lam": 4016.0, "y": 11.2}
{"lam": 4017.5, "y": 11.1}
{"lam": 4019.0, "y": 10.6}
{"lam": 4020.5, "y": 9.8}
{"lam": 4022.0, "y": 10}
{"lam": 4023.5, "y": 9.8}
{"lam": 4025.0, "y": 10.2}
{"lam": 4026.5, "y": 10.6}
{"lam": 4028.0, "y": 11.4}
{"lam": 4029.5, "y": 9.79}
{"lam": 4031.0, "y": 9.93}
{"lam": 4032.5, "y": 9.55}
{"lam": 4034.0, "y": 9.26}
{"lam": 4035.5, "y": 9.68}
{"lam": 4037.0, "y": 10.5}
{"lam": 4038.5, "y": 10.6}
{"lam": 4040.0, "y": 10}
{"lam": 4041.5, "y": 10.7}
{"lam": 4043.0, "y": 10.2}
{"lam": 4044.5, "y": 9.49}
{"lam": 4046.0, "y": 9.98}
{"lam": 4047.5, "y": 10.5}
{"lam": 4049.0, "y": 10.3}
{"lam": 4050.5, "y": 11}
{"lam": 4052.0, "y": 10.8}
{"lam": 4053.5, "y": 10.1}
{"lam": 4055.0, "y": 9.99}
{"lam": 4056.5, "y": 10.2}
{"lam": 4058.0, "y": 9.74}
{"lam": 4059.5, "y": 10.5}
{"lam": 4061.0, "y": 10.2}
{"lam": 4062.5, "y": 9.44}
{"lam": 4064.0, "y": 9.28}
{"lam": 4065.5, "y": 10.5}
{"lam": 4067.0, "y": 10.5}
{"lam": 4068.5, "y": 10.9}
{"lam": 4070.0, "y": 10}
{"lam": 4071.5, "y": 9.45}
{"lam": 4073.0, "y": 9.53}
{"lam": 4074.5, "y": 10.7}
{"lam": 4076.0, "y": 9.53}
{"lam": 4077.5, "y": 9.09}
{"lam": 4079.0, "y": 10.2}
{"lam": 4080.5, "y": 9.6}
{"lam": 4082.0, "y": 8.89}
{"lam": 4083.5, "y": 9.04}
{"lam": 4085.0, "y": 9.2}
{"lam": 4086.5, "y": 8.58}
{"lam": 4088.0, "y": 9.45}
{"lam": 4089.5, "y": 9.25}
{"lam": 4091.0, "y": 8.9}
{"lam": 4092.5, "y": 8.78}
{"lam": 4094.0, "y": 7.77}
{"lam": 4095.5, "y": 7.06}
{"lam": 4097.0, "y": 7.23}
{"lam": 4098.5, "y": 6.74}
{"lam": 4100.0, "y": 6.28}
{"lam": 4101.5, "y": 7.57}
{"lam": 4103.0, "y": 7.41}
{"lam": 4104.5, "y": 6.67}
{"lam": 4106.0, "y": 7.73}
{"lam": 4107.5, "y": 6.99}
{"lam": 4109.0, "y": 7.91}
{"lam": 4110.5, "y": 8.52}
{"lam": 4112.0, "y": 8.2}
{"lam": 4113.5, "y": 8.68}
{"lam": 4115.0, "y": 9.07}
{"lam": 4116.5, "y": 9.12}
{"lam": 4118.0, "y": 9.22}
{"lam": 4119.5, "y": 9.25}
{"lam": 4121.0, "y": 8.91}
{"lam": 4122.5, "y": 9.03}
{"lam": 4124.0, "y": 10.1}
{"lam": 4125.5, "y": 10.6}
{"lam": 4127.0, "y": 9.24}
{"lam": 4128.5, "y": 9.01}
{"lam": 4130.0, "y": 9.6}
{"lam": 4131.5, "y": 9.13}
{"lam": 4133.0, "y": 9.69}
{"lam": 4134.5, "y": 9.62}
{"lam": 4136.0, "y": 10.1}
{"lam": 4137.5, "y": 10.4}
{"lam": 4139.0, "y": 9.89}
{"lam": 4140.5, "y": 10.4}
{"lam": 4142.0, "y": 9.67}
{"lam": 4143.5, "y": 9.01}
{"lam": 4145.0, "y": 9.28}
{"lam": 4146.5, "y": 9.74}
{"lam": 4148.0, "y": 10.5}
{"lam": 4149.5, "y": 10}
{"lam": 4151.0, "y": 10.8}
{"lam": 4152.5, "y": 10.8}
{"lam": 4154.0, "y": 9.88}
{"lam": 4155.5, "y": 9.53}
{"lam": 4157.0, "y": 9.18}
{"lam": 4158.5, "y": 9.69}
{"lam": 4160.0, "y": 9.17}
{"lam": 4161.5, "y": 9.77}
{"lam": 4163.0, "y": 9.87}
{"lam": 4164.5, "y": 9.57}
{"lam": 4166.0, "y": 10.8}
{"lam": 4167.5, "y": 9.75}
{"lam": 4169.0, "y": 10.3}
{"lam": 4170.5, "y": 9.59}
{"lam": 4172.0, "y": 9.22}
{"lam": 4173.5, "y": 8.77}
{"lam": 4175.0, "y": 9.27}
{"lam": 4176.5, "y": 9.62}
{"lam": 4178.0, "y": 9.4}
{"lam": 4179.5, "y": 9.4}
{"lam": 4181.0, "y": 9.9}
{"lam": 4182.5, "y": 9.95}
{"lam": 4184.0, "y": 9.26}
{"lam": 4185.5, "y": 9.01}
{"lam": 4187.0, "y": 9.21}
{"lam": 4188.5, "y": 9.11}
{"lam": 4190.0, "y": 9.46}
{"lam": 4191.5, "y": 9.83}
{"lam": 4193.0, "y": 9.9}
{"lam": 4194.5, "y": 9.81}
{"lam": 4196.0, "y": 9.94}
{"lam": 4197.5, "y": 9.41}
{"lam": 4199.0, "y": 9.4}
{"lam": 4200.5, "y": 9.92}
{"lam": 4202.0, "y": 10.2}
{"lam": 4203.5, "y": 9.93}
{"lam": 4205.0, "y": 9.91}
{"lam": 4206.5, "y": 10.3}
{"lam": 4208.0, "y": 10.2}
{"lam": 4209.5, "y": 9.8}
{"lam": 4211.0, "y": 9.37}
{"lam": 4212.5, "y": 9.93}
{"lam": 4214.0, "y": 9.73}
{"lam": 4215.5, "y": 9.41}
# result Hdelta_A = 6.8 Ang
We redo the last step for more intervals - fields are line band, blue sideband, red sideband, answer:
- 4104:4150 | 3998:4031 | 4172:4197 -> 2.49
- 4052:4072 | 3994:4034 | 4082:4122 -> -2.16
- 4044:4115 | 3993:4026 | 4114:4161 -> 5.72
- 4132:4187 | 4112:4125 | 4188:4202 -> -1.78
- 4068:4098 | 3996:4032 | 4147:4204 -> 2.66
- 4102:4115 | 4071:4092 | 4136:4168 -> 2.37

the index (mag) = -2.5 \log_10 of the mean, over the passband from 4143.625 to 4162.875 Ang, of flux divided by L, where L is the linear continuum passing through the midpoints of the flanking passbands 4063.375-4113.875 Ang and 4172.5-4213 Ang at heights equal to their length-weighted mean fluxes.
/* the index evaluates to -0.06 mag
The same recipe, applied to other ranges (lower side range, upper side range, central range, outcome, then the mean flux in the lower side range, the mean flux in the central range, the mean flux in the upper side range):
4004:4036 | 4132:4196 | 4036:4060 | -0.02 mag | 10.2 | 10.3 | 9.72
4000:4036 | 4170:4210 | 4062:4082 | 0.01 mag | 10.2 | 9.87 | 9.62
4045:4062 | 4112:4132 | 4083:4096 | 0.12 mag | 10.3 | 8.69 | 9.27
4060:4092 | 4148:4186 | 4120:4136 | 0.02 mag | 9.63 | 9.52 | 9.72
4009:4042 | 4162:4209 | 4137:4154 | -0.02 mag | 10.3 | 10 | 9.69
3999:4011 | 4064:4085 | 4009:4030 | -0.04 mag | 10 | 10.4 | 9.8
